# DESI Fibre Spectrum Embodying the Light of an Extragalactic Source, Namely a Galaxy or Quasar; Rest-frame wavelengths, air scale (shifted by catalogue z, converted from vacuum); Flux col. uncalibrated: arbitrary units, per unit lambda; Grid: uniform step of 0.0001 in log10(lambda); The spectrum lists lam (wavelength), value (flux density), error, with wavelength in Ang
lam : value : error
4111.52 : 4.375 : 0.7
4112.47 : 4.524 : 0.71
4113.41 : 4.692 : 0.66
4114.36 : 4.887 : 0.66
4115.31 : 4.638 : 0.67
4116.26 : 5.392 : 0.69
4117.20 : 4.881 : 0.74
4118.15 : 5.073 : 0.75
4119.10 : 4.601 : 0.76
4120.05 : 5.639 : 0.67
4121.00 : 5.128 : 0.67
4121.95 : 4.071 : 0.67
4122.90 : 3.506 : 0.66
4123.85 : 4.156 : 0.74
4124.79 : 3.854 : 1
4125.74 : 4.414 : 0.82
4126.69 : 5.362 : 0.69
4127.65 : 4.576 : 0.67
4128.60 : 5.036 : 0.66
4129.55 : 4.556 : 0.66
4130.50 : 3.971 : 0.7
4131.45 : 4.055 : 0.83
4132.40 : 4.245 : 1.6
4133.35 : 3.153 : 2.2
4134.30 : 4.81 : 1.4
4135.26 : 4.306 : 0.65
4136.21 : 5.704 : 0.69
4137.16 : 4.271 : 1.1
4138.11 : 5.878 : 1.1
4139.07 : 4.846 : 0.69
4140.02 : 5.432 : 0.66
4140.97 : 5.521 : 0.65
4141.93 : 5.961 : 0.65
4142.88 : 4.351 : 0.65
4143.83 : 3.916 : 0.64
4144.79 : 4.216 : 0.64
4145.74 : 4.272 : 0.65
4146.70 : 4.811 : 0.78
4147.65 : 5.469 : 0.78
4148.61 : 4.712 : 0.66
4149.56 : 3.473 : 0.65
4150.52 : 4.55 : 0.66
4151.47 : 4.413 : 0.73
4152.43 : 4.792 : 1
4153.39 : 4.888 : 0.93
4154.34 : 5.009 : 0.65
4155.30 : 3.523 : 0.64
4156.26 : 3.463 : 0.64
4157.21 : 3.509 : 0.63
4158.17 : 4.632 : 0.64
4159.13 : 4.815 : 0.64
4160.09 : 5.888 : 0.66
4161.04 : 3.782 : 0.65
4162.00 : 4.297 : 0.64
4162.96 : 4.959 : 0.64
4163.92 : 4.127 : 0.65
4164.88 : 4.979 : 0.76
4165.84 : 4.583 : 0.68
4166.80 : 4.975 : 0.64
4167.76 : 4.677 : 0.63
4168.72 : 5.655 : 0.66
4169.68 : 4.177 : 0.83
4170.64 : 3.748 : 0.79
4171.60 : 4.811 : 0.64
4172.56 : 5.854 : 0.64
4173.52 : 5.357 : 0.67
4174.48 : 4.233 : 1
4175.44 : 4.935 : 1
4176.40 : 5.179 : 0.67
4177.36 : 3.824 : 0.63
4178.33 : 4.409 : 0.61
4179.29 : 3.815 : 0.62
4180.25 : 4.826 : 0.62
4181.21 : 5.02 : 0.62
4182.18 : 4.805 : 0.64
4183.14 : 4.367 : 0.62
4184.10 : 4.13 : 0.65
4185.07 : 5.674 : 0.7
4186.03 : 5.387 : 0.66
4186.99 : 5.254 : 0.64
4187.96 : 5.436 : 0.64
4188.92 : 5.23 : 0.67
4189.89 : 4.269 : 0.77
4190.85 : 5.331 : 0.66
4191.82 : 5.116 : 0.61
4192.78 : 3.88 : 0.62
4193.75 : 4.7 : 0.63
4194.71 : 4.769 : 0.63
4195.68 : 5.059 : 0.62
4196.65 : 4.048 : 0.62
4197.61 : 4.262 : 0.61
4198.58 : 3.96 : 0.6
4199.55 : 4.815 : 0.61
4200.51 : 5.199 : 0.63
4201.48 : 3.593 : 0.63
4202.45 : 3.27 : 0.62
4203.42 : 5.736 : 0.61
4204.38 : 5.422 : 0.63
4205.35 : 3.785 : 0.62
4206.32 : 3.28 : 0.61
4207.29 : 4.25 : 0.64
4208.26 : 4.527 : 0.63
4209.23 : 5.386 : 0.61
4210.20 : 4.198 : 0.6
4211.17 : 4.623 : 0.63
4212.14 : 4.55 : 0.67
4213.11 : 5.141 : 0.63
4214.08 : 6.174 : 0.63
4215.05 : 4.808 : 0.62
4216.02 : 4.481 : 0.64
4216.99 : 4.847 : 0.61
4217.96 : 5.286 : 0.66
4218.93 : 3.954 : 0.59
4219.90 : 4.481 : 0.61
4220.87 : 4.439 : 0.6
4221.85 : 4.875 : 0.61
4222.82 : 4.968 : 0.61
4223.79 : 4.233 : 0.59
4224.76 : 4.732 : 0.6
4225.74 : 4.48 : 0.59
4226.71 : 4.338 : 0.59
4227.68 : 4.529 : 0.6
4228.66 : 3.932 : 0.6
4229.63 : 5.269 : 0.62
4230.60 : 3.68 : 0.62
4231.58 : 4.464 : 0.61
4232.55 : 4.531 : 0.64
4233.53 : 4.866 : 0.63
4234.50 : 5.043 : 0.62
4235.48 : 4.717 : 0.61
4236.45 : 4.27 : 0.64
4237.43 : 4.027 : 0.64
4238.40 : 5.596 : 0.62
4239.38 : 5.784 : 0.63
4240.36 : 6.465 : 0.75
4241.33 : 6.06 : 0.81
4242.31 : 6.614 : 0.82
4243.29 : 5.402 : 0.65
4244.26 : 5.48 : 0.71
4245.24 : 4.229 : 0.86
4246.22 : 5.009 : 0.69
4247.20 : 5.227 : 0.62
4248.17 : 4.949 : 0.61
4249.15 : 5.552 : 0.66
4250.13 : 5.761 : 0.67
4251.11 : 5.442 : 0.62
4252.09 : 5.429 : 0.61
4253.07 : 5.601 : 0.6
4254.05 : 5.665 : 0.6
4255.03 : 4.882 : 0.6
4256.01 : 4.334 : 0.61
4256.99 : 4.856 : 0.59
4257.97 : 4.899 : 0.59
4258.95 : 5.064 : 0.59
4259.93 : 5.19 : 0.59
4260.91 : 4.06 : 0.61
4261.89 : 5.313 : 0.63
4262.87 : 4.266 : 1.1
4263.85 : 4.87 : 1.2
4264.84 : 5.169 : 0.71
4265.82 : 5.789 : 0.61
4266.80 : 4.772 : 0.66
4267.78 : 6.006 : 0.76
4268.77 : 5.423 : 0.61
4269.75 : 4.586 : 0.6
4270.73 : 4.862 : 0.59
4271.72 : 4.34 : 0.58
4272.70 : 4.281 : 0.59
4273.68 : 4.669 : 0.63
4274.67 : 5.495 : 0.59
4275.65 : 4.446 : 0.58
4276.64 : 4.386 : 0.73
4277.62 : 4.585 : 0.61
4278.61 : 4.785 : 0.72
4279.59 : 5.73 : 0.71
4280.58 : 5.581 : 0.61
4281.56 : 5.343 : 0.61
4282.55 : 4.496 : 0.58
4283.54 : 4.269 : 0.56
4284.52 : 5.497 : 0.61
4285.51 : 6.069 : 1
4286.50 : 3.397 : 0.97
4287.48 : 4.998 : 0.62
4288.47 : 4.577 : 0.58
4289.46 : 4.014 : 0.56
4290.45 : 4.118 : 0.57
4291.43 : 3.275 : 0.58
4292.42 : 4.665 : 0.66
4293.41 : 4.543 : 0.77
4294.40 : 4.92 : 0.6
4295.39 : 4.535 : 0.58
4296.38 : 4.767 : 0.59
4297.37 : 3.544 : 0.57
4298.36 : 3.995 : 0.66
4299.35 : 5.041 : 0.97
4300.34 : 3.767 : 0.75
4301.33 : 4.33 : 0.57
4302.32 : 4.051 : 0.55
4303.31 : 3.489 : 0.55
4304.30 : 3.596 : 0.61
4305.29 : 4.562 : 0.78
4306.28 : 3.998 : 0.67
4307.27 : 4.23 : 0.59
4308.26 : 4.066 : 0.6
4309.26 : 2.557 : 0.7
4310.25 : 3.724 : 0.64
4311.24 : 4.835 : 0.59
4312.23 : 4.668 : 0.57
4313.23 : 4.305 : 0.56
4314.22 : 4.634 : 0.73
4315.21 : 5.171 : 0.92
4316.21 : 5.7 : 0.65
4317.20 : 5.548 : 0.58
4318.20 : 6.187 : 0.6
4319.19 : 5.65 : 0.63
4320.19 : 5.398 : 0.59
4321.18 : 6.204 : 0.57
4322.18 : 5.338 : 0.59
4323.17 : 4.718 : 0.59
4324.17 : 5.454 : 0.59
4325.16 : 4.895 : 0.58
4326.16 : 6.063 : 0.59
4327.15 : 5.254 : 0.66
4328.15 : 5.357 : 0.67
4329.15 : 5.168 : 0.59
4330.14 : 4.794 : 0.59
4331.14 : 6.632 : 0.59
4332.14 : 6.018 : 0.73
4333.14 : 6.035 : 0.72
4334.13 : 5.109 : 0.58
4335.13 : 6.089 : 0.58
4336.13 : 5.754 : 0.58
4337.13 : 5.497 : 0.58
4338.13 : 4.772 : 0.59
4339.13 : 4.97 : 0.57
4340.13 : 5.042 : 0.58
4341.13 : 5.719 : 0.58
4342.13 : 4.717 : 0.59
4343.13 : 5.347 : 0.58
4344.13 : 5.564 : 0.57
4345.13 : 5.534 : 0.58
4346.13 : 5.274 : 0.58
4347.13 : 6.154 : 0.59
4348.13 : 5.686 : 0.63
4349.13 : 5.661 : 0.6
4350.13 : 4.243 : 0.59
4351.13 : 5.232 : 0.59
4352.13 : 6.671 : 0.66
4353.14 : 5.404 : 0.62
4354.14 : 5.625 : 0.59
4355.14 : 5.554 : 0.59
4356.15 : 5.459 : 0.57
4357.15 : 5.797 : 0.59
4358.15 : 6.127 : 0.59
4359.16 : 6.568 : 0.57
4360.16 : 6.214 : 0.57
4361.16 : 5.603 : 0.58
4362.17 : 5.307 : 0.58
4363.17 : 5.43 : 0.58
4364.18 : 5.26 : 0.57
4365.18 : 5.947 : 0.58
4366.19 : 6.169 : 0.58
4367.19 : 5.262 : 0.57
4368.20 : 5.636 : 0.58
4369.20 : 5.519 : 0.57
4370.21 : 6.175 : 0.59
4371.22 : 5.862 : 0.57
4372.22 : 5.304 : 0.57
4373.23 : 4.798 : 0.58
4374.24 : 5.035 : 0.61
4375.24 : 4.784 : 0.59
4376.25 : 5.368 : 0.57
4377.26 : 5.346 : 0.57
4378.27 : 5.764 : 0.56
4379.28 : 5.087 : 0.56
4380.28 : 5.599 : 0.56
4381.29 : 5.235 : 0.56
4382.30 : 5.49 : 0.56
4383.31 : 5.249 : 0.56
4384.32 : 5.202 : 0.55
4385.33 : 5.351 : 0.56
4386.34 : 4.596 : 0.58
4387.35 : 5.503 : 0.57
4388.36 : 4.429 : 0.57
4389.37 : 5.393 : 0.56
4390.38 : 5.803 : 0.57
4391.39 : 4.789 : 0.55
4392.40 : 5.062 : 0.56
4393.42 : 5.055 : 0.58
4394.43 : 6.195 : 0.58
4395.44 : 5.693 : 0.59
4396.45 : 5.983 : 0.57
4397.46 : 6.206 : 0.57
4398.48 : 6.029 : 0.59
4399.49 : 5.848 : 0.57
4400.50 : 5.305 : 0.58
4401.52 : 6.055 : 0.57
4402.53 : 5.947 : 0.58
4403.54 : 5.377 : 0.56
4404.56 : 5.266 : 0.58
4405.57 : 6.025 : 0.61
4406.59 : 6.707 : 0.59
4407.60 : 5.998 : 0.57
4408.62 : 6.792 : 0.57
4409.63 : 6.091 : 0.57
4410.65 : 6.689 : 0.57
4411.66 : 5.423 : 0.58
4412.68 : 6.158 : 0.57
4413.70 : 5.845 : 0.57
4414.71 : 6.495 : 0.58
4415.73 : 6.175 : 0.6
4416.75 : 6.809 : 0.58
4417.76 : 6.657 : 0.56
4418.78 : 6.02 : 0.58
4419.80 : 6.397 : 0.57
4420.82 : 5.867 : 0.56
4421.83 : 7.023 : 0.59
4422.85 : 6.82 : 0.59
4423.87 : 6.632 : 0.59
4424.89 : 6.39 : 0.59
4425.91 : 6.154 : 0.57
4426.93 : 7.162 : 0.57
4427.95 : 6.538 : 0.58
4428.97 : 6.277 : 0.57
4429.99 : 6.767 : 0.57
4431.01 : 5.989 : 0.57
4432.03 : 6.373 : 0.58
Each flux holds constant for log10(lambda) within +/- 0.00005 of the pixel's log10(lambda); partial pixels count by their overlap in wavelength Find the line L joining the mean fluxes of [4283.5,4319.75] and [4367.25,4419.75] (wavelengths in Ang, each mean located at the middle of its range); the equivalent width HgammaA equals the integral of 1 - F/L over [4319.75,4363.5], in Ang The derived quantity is -4.74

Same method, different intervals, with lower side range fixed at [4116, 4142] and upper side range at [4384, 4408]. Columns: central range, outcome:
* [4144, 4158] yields 1.2 Ang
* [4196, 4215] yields 1.6 Ang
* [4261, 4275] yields 0.5 Ang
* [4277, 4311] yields 5.5 Ang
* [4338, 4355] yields 0.0 Ang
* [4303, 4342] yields 2.0 Ang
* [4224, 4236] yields 1.2 Ang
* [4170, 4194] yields 0.5 Ang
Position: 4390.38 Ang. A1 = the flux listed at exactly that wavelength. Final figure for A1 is 5.803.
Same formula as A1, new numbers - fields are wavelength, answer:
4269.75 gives 4.586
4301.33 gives 4.33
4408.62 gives 6.792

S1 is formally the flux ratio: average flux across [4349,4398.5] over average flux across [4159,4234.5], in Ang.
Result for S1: 1.2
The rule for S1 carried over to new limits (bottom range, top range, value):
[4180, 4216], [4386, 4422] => 1.25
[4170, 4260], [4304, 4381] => 1.11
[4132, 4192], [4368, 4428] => 1.23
